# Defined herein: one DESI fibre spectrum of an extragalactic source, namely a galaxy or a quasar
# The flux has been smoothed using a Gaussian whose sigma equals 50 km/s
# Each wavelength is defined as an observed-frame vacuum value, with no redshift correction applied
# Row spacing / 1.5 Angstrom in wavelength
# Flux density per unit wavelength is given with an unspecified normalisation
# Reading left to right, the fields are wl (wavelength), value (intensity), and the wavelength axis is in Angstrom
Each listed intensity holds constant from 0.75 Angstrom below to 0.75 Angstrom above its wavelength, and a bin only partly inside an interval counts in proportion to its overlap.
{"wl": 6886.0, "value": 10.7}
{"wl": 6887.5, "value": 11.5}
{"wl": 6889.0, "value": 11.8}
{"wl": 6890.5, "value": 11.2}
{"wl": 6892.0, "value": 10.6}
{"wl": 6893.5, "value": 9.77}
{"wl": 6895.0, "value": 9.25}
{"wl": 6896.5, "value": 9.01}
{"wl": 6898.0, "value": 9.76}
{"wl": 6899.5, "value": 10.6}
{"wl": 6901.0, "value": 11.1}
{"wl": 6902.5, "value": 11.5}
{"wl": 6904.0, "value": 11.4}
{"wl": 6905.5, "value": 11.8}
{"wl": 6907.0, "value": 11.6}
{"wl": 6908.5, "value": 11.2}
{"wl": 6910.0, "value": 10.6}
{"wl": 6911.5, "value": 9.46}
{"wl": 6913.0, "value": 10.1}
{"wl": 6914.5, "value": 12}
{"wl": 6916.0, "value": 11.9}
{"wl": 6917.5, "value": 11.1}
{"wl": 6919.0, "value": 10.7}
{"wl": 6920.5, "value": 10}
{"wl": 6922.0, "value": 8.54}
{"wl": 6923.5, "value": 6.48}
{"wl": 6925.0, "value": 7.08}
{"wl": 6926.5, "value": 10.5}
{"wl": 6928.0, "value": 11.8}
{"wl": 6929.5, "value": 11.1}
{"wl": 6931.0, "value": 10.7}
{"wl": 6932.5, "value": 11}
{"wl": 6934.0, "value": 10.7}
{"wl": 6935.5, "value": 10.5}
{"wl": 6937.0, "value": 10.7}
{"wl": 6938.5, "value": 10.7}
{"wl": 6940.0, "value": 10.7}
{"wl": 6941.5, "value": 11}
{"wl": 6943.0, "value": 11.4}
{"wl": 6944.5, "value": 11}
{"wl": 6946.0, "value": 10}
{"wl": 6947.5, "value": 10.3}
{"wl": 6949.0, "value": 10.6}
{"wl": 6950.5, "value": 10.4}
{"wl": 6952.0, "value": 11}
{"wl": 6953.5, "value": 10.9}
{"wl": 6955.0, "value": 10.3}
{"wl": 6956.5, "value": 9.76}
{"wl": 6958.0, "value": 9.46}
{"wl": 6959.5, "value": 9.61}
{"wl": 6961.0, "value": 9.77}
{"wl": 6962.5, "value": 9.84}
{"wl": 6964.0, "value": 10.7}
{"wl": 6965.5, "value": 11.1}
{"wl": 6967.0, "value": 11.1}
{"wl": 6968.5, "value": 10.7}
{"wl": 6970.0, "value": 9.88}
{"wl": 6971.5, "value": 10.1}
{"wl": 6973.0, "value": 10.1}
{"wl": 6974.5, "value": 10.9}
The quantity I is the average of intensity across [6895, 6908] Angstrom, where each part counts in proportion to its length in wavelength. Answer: 10.8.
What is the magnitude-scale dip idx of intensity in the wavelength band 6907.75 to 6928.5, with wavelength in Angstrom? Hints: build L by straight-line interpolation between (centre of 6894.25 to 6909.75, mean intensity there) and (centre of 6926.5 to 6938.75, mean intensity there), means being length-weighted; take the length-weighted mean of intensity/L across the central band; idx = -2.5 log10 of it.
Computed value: 0.07 mag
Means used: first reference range 10.7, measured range 10.1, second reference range 10.9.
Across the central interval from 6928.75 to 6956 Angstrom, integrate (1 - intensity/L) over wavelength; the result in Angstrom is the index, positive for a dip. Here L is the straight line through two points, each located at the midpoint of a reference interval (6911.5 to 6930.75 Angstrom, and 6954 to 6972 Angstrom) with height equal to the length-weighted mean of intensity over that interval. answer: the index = -1.5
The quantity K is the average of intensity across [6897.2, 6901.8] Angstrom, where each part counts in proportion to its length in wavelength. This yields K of 10.5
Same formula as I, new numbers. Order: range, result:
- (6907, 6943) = 10.4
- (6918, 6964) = 10.2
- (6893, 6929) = 10.3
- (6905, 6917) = 11.1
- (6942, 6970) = 10.4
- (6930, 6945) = 10.8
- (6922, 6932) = 9.56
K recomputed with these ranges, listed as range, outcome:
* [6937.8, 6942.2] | 10.8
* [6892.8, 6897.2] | 9.34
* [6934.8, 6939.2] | 10.6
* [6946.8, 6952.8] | 10.6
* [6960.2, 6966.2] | 10.3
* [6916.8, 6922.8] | 10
